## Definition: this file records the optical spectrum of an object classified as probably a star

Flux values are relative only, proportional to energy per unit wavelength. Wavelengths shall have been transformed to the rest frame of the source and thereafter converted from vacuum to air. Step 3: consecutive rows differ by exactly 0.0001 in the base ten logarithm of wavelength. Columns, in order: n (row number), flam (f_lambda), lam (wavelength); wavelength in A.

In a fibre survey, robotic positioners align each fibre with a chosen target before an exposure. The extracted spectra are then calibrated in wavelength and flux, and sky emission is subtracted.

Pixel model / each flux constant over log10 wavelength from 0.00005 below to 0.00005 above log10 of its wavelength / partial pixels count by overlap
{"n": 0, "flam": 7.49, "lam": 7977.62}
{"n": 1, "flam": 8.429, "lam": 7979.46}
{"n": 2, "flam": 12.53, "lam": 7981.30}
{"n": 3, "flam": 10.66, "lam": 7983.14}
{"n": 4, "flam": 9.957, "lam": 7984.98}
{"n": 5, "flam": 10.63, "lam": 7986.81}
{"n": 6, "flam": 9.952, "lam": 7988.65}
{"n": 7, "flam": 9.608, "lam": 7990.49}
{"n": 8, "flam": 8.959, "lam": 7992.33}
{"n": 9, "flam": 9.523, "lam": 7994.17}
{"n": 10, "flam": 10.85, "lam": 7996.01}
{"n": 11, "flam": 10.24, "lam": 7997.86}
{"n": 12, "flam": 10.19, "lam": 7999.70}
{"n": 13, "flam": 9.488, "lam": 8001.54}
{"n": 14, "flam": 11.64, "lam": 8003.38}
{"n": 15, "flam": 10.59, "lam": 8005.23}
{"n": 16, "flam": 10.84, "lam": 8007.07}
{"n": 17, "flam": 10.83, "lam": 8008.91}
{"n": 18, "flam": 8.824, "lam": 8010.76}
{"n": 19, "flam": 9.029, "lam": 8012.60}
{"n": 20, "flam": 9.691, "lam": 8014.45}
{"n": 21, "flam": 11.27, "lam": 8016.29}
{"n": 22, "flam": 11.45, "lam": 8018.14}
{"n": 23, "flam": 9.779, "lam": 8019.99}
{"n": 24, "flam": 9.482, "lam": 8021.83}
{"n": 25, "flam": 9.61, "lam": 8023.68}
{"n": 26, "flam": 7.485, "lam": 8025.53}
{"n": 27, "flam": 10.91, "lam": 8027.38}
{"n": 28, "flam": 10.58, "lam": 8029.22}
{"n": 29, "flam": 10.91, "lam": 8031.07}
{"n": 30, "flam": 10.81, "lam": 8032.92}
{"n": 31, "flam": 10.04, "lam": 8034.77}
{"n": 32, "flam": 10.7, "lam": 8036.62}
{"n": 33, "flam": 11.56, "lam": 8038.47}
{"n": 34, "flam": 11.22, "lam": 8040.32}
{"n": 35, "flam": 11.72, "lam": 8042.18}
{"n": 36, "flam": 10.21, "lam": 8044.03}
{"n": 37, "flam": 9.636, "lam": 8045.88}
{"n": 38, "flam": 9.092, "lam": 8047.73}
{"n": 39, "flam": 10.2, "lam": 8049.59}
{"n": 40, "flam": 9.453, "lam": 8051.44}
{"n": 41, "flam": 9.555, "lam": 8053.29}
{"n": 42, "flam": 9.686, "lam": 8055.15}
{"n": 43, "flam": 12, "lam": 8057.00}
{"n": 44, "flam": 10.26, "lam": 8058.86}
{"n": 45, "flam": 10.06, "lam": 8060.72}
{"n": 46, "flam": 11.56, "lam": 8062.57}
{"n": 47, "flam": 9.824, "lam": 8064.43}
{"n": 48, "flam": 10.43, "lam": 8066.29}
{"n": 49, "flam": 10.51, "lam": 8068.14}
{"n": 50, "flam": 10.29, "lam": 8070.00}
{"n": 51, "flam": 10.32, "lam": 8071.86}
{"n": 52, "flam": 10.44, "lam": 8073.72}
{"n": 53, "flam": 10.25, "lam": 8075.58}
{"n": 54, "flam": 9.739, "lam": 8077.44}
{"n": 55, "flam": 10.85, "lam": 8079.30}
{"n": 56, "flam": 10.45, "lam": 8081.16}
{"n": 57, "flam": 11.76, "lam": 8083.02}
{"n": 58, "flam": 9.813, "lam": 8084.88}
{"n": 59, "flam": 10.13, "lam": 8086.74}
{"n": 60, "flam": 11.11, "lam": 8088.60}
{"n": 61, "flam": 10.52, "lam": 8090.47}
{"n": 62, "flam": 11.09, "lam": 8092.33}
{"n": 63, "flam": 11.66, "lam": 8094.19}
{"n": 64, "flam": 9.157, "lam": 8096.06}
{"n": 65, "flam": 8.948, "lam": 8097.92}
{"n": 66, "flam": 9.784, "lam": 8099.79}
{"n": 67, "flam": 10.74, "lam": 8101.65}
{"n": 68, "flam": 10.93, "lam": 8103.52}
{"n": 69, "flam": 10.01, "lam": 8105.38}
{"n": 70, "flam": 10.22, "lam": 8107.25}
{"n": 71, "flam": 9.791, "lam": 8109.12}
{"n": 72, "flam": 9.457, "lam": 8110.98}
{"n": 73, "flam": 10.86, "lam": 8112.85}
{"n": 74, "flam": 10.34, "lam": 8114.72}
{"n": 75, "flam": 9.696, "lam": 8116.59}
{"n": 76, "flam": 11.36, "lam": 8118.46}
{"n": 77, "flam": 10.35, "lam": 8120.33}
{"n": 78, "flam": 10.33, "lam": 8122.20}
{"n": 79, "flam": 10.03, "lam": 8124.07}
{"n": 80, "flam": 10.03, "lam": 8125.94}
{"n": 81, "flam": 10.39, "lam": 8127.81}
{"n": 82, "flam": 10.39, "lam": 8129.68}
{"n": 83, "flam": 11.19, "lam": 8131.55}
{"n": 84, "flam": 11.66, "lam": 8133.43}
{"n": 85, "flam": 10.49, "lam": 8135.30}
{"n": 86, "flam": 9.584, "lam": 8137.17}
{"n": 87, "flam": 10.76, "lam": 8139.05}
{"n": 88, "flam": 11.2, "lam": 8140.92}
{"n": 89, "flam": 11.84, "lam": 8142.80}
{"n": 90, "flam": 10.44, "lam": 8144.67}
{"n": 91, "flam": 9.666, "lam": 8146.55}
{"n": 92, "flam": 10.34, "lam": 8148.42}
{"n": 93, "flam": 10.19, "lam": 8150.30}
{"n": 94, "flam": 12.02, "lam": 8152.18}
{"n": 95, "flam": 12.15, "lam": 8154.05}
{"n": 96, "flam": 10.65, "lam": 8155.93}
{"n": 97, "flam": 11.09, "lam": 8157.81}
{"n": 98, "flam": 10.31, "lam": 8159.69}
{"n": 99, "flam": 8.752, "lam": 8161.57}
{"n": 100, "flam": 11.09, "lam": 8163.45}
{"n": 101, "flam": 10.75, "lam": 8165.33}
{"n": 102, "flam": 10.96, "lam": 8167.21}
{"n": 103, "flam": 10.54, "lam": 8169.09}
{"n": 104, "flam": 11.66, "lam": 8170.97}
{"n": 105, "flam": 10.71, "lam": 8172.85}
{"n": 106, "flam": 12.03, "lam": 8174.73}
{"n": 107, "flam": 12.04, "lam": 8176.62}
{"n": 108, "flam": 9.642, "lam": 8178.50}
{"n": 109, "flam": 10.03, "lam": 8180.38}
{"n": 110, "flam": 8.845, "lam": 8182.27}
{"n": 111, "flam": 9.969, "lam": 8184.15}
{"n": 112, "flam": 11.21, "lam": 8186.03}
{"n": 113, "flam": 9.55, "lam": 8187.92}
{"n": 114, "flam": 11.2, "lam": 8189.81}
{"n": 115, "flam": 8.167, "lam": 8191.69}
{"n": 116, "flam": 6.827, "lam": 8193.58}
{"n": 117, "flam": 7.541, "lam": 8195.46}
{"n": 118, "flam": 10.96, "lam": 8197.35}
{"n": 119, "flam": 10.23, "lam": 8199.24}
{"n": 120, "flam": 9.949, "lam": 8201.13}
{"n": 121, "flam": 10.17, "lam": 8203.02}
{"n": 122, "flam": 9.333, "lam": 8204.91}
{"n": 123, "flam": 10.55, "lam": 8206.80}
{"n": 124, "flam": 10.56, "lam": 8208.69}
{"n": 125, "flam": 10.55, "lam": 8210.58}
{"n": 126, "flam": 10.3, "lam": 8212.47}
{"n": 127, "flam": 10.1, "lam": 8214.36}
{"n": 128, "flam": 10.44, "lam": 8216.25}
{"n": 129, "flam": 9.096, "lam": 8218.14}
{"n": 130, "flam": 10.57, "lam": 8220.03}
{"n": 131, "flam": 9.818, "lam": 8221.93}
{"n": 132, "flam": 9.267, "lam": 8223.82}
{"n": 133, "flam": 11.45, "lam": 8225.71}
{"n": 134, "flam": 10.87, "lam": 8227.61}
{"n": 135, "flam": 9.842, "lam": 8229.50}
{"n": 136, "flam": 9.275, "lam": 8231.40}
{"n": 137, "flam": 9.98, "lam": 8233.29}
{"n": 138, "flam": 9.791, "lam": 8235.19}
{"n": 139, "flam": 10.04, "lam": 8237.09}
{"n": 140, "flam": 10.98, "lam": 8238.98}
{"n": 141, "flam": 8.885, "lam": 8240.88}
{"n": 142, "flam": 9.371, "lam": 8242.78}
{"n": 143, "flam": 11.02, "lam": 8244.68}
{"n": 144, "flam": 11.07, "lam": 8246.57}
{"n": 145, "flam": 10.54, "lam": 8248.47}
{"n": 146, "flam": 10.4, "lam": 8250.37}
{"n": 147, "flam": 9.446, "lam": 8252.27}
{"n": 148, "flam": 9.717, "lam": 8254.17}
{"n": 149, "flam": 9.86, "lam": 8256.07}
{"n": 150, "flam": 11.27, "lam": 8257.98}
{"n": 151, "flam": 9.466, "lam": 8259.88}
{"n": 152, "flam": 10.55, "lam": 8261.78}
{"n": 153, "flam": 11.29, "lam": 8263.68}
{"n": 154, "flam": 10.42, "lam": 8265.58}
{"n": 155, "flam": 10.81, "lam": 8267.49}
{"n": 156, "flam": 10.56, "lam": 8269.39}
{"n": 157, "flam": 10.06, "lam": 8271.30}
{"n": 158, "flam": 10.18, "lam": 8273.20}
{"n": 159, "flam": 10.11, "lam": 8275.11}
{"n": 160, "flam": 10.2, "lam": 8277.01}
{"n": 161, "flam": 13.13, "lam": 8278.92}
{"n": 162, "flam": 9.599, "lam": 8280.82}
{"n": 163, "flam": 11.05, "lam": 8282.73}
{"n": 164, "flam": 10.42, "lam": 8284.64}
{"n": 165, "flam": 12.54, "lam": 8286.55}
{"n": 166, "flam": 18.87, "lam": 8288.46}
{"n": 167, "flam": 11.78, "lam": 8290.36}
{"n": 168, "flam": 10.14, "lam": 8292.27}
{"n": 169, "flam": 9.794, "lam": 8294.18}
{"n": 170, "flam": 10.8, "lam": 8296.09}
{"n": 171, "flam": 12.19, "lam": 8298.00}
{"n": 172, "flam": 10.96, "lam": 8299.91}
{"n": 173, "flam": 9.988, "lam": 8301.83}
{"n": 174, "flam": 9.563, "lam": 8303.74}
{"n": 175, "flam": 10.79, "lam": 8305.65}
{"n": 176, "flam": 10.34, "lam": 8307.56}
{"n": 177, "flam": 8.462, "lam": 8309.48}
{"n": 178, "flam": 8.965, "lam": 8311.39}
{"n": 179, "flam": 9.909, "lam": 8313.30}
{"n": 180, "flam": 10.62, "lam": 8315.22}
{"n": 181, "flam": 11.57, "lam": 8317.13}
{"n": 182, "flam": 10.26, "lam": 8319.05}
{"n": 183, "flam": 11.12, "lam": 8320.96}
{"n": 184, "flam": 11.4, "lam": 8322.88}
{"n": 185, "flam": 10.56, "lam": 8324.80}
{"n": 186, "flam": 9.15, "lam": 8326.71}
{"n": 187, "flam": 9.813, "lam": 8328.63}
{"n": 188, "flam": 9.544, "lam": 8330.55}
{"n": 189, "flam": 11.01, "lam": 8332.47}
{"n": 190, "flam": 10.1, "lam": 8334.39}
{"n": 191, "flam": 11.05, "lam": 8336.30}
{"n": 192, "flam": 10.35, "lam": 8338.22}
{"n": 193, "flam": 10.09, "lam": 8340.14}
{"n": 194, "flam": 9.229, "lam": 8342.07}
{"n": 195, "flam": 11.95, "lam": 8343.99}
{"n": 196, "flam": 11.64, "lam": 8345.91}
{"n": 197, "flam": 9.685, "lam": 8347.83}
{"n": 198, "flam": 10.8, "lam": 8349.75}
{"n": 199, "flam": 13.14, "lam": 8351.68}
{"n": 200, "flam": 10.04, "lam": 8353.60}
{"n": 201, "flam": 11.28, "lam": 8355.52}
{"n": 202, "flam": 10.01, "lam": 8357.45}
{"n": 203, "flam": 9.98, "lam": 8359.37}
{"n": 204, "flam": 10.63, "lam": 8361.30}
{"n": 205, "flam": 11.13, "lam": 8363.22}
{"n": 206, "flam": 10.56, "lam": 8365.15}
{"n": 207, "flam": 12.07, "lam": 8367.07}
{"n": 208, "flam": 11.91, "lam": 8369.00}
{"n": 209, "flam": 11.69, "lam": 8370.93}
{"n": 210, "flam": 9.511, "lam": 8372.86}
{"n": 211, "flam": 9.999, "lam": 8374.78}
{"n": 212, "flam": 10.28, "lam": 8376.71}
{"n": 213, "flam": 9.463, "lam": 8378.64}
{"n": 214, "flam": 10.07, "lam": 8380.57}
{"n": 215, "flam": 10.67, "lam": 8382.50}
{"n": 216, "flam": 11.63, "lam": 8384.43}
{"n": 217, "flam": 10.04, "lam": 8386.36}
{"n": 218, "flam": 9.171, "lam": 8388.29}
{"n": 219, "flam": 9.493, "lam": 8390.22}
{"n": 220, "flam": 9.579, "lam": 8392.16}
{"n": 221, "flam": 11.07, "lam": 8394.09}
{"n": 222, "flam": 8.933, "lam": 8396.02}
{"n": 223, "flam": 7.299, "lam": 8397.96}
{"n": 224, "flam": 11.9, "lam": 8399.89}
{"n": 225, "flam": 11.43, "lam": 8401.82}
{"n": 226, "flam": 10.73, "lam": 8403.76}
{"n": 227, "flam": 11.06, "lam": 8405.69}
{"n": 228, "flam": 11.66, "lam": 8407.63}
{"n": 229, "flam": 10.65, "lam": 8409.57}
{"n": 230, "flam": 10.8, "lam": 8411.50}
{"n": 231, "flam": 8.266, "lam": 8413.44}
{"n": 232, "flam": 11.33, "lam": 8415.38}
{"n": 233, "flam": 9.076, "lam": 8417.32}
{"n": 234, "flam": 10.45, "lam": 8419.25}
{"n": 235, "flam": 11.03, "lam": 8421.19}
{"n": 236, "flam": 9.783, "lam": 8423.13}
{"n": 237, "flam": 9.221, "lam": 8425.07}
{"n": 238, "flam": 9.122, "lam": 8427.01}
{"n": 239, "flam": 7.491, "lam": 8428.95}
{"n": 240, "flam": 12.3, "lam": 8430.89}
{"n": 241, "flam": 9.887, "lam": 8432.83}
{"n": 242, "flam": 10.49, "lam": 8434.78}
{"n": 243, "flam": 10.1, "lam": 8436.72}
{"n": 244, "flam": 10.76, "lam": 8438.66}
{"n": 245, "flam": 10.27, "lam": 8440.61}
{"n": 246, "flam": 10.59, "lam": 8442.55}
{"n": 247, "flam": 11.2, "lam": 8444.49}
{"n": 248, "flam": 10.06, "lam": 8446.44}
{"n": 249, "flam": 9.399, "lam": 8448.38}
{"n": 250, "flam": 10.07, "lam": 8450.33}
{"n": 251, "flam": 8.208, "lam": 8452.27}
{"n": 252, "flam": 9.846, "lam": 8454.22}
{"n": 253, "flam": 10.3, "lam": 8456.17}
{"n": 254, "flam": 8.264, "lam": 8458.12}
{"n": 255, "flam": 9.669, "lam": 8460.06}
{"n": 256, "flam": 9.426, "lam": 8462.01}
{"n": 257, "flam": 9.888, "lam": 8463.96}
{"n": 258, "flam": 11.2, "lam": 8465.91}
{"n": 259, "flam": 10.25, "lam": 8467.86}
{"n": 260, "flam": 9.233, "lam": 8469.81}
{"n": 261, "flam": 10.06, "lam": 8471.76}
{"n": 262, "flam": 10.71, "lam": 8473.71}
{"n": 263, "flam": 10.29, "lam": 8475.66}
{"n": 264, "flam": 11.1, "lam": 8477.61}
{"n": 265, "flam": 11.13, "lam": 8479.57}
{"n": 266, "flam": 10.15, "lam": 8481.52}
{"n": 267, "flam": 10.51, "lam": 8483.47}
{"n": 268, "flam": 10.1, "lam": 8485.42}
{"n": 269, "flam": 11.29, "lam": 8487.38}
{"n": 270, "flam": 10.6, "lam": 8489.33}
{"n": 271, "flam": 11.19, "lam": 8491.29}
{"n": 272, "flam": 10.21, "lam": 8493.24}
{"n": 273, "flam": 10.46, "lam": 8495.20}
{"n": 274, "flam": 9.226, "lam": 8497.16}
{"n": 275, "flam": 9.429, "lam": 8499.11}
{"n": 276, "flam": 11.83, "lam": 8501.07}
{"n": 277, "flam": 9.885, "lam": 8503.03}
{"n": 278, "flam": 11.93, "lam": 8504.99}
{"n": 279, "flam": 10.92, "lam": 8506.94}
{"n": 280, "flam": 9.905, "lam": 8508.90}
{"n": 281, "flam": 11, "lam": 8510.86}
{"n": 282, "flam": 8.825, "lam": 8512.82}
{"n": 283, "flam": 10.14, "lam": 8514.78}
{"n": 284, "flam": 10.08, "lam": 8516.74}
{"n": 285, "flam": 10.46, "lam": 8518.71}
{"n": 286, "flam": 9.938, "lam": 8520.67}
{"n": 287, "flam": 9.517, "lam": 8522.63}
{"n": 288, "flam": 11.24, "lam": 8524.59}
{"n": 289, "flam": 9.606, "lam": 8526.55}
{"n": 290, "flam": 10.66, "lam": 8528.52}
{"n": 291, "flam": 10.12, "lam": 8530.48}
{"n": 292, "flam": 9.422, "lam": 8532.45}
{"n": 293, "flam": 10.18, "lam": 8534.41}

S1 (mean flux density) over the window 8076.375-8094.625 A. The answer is 10.7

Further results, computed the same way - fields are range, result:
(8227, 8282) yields 10.3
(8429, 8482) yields 10.1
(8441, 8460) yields 9.78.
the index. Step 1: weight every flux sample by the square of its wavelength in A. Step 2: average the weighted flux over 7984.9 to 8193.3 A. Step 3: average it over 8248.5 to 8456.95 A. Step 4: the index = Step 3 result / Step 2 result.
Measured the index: 1.1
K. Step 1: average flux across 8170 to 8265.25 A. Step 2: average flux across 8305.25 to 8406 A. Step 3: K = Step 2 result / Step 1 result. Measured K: 1.03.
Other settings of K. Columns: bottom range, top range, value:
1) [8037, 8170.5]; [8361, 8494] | 0.98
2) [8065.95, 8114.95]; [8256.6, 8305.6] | 1.06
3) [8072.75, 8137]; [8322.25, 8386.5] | 1.02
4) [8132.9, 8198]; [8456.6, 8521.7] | 0.99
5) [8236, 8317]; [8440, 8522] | 0.96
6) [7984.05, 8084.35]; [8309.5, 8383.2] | 1.03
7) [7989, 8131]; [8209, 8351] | 1.02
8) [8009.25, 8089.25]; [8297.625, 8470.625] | 1.00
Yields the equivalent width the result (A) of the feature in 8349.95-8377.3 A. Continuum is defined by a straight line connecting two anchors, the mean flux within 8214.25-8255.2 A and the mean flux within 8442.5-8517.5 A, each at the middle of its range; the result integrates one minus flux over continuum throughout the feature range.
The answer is -1.9 A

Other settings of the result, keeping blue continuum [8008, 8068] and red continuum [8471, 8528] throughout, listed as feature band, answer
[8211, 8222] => 0.2 A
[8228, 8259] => 0.6 A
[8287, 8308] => -2.2 A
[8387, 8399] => 1.2 A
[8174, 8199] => 1.1 A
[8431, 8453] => 0.4 A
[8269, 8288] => -1.2 A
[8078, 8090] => -0.4 A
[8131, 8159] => -1.6 A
